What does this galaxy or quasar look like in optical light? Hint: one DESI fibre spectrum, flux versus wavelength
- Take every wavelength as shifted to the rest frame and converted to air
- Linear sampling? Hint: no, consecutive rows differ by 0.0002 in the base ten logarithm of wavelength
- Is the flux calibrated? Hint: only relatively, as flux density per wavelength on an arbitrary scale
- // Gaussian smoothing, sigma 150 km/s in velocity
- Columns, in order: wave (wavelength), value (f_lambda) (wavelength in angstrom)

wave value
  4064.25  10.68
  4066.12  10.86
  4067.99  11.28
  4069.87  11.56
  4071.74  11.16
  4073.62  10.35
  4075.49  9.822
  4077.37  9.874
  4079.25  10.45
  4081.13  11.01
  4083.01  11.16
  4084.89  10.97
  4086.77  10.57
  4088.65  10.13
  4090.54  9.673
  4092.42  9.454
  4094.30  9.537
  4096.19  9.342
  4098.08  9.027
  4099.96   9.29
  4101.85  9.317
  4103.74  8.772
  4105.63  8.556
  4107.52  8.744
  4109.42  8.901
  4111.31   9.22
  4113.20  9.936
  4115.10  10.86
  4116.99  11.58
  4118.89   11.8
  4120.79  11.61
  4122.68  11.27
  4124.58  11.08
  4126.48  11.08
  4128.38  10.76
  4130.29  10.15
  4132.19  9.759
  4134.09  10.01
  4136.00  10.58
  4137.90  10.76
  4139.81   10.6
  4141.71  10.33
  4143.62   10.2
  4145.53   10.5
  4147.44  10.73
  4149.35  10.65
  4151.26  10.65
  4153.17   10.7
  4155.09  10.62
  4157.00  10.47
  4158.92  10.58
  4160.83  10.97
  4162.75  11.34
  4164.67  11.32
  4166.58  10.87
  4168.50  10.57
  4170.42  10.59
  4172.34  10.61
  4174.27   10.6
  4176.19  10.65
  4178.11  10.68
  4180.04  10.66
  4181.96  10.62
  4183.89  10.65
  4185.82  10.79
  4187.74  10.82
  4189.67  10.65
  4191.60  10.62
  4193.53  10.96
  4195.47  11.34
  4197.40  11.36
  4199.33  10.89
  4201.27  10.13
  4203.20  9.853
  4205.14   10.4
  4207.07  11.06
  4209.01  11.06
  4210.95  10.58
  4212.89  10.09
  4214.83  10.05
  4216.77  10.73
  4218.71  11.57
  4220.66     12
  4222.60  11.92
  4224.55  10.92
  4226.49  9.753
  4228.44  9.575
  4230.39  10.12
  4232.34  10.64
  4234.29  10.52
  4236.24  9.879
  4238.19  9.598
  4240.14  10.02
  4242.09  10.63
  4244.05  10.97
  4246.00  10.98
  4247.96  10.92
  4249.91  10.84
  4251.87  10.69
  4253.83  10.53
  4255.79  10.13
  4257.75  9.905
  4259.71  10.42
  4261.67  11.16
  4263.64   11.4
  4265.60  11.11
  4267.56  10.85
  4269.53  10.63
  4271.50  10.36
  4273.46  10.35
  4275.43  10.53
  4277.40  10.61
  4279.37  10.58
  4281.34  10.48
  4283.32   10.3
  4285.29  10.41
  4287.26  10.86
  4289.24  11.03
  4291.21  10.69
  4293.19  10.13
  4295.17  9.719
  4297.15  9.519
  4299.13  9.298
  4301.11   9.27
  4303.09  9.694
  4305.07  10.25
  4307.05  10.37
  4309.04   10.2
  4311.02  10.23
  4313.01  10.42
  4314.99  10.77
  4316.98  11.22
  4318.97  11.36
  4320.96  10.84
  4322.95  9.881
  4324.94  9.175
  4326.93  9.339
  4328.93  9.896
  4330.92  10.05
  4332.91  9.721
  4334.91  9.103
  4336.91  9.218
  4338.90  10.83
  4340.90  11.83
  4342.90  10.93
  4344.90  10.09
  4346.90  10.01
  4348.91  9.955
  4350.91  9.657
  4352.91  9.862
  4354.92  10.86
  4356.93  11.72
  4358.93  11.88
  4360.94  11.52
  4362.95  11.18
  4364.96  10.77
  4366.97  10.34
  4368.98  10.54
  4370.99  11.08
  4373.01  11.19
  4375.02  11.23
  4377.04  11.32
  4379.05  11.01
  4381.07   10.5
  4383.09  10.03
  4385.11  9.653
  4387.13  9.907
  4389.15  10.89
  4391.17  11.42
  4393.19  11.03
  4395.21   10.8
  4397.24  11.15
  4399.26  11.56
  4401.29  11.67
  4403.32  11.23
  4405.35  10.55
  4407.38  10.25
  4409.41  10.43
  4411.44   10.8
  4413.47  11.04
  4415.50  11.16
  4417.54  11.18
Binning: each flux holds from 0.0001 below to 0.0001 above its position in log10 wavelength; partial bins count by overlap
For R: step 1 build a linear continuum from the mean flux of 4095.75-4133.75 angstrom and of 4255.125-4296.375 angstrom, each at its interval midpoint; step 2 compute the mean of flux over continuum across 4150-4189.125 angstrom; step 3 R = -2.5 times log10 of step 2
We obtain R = -0.05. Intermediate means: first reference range 10.1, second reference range 10.6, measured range 10.7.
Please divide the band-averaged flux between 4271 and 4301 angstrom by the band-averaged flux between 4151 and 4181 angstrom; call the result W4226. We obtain 0.96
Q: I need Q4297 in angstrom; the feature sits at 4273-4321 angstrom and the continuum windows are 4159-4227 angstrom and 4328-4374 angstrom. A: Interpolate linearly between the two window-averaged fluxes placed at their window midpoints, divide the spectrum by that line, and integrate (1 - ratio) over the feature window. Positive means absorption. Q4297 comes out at 1.21 angstrom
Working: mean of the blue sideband 10.8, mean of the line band 10.4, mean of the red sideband 10.5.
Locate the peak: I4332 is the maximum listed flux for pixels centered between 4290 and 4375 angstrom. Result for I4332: 11.88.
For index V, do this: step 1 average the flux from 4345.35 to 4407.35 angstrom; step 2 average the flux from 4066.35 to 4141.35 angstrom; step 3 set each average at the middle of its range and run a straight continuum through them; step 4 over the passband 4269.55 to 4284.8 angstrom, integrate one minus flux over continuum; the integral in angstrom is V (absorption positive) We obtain 0.2 angstrom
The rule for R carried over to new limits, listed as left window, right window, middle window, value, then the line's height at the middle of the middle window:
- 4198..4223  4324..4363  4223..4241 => 0.06 mag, 10.7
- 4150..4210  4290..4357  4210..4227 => -0.03 mag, 10.6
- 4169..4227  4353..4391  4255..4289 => 0.02 mag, 10.8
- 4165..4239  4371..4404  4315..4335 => 0.07 mag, 10.8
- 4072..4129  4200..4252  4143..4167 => -0.04 mag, 10.3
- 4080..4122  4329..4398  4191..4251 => -0.04 mag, 10.3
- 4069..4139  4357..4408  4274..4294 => 0.01 mag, 10.7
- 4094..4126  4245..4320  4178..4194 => -0.05 mag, 10.2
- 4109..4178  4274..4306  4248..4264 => -0.03 mag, 10.3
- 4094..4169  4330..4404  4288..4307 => 0.06 mag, 10.6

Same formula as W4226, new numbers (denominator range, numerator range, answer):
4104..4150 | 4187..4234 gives 1.03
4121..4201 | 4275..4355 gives 0.95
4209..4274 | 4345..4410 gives 1.02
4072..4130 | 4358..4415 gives 1.07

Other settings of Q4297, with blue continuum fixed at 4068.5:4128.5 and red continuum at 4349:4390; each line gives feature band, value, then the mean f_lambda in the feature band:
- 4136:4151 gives -0.36 angstrom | 10.6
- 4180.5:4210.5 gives -0.98 angstrom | 10.7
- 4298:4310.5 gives 0.89 angstrom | 9.86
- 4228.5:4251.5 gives 0.12 angstrom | 10.4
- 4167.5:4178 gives -0.26 angstrom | 10.6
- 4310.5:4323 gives -0.13 angstrom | 10.7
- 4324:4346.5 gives 1.38 angstrom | 10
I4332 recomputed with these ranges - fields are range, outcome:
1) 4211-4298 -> 12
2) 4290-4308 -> 10.69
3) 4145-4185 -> 11.34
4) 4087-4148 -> 11.8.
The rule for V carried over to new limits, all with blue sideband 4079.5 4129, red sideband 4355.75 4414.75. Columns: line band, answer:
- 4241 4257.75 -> -0.2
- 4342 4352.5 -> 0.7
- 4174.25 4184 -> -0.3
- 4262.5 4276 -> -0.2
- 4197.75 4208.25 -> -0.1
